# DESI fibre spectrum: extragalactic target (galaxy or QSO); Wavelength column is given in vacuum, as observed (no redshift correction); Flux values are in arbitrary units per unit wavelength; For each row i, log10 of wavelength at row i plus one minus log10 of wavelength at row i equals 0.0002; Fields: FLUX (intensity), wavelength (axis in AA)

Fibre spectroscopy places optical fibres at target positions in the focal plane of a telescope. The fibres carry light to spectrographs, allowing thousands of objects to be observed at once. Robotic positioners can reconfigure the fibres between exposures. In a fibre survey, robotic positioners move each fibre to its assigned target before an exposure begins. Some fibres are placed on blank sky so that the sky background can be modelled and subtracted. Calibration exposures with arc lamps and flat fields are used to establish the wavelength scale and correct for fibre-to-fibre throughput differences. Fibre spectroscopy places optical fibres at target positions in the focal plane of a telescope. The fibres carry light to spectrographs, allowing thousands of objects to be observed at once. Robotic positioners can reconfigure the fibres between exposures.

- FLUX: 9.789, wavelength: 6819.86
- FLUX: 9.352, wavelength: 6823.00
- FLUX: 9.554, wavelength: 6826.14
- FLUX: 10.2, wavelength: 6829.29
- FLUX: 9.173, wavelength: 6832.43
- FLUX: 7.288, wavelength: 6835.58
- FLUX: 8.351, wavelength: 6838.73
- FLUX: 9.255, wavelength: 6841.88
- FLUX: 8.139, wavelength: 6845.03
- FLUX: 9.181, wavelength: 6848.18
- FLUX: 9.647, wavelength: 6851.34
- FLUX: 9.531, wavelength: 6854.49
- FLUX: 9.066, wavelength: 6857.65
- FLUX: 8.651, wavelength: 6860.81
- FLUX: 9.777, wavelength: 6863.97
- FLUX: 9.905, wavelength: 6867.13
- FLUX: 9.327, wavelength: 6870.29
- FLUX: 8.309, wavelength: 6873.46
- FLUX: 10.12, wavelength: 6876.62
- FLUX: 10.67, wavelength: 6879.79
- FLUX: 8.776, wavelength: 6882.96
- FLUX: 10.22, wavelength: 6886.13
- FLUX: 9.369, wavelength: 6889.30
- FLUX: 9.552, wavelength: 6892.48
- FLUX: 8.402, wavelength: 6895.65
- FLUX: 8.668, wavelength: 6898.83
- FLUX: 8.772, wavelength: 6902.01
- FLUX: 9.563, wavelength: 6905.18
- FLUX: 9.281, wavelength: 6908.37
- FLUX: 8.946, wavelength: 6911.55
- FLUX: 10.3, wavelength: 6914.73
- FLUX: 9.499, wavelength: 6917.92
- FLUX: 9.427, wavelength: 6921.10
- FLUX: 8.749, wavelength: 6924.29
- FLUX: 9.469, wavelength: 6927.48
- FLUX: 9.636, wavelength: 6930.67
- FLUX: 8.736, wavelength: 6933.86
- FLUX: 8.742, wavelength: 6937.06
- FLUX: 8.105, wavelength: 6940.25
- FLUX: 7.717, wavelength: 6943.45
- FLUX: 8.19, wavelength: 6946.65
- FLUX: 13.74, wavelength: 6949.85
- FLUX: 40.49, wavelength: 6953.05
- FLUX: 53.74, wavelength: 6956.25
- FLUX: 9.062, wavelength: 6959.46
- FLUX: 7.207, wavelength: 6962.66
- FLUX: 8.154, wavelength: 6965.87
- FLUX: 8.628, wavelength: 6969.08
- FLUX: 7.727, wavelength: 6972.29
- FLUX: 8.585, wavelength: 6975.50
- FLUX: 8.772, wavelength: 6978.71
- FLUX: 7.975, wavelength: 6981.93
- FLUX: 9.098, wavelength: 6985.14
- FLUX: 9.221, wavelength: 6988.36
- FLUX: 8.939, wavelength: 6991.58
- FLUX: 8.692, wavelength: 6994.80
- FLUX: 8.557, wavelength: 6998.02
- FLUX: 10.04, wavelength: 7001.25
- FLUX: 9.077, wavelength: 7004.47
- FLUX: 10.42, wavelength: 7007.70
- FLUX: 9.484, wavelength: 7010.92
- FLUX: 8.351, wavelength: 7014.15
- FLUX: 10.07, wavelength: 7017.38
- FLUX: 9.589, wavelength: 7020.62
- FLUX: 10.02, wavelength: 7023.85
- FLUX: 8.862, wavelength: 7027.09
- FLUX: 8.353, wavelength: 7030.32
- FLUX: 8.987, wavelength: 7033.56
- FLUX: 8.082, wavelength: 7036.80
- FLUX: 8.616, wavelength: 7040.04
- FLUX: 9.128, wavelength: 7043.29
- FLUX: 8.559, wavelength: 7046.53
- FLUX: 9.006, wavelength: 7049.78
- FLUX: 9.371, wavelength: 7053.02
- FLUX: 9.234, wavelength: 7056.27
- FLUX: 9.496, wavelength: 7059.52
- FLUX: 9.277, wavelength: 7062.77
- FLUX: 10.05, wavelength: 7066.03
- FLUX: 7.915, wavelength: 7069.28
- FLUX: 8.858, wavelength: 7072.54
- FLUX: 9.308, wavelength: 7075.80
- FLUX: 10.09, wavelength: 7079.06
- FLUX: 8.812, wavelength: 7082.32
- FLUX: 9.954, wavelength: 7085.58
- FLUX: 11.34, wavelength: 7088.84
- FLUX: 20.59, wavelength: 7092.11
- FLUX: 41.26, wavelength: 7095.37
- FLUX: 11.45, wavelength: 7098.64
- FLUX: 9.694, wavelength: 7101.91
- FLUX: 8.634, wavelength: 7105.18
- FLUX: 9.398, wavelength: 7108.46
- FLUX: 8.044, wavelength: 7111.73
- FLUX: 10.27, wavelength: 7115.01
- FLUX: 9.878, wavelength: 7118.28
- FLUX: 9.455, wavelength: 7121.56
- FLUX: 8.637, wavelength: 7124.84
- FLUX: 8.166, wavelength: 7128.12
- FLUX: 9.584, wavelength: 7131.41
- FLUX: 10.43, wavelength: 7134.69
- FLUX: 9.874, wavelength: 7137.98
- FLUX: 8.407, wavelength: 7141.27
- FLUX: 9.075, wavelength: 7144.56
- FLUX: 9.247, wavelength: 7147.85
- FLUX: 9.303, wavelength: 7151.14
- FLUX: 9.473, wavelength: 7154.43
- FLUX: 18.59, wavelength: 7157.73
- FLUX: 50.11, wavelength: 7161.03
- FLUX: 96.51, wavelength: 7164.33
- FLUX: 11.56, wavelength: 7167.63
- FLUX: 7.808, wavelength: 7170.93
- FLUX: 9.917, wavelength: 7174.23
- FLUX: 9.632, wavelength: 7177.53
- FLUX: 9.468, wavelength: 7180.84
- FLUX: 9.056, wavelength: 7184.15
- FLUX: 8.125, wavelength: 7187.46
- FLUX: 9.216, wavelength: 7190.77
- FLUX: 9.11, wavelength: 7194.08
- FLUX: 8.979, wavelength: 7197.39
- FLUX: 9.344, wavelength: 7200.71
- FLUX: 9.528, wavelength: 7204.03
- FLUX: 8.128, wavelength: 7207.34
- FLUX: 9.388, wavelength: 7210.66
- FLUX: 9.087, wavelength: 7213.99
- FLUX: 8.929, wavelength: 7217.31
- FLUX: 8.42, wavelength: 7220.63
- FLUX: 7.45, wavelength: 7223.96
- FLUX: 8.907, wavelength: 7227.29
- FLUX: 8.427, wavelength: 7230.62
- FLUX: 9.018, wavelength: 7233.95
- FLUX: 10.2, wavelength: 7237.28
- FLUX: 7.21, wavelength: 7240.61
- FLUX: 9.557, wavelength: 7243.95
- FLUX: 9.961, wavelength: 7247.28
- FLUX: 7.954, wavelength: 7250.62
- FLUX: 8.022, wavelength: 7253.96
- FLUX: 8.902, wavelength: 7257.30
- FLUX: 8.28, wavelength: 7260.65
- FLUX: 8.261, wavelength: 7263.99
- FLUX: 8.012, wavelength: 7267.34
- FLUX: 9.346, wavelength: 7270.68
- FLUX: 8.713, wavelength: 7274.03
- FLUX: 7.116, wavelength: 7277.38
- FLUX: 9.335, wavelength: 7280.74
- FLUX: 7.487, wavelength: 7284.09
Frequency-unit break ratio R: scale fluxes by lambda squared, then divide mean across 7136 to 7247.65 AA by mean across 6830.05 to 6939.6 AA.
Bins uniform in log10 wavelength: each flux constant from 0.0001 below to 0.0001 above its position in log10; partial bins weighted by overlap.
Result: 1.6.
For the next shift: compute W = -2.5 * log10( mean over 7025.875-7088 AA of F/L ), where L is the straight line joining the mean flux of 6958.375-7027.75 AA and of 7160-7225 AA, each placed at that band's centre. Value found 0.20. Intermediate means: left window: 8.93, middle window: 9.08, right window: 15.2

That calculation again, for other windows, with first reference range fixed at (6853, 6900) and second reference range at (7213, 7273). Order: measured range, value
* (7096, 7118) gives -0.23 mag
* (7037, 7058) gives 0.01 mag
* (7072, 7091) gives -0.13 mag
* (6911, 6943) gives 0.02 mag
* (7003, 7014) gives -0.05 mag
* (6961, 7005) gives 0.07 mag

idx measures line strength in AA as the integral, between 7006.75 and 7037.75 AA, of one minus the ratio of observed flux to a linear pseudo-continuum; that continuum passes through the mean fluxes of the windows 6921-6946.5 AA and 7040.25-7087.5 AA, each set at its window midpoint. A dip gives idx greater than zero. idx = -0.54 AA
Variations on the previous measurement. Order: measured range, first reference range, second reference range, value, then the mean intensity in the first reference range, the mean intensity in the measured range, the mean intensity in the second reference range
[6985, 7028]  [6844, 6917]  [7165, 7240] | 1.5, 9.32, 9.33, 10.2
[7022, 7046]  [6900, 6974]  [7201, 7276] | 5.0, 12.3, 8.86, 8.72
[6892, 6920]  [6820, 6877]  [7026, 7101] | 1.4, 9.15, 9.21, 11.2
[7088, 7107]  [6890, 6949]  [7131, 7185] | -2.2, 9.05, 17.3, 17.8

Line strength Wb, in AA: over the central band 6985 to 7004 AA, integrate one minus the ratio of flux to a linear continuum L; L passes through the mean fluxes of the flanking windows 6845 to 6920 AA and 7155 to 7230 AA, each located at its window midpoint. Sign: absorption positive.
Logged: 3.89 AA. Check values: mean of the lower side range 9.35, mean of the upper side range 15.1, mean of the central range 9.09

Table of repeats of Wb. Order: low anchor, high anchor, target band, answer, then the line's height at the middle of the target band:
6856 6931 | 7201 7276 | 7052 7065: -0.5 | 9.05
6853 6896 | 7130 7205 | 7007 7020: 2.9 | 12.3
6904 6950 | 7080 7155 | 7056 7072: 2.4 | 10.8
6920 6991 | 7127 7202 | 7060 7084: 8.2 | 14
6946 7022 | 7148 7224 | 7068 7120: 6.0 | 13.8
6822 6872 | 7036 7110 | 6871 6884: -0.1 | 9.43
